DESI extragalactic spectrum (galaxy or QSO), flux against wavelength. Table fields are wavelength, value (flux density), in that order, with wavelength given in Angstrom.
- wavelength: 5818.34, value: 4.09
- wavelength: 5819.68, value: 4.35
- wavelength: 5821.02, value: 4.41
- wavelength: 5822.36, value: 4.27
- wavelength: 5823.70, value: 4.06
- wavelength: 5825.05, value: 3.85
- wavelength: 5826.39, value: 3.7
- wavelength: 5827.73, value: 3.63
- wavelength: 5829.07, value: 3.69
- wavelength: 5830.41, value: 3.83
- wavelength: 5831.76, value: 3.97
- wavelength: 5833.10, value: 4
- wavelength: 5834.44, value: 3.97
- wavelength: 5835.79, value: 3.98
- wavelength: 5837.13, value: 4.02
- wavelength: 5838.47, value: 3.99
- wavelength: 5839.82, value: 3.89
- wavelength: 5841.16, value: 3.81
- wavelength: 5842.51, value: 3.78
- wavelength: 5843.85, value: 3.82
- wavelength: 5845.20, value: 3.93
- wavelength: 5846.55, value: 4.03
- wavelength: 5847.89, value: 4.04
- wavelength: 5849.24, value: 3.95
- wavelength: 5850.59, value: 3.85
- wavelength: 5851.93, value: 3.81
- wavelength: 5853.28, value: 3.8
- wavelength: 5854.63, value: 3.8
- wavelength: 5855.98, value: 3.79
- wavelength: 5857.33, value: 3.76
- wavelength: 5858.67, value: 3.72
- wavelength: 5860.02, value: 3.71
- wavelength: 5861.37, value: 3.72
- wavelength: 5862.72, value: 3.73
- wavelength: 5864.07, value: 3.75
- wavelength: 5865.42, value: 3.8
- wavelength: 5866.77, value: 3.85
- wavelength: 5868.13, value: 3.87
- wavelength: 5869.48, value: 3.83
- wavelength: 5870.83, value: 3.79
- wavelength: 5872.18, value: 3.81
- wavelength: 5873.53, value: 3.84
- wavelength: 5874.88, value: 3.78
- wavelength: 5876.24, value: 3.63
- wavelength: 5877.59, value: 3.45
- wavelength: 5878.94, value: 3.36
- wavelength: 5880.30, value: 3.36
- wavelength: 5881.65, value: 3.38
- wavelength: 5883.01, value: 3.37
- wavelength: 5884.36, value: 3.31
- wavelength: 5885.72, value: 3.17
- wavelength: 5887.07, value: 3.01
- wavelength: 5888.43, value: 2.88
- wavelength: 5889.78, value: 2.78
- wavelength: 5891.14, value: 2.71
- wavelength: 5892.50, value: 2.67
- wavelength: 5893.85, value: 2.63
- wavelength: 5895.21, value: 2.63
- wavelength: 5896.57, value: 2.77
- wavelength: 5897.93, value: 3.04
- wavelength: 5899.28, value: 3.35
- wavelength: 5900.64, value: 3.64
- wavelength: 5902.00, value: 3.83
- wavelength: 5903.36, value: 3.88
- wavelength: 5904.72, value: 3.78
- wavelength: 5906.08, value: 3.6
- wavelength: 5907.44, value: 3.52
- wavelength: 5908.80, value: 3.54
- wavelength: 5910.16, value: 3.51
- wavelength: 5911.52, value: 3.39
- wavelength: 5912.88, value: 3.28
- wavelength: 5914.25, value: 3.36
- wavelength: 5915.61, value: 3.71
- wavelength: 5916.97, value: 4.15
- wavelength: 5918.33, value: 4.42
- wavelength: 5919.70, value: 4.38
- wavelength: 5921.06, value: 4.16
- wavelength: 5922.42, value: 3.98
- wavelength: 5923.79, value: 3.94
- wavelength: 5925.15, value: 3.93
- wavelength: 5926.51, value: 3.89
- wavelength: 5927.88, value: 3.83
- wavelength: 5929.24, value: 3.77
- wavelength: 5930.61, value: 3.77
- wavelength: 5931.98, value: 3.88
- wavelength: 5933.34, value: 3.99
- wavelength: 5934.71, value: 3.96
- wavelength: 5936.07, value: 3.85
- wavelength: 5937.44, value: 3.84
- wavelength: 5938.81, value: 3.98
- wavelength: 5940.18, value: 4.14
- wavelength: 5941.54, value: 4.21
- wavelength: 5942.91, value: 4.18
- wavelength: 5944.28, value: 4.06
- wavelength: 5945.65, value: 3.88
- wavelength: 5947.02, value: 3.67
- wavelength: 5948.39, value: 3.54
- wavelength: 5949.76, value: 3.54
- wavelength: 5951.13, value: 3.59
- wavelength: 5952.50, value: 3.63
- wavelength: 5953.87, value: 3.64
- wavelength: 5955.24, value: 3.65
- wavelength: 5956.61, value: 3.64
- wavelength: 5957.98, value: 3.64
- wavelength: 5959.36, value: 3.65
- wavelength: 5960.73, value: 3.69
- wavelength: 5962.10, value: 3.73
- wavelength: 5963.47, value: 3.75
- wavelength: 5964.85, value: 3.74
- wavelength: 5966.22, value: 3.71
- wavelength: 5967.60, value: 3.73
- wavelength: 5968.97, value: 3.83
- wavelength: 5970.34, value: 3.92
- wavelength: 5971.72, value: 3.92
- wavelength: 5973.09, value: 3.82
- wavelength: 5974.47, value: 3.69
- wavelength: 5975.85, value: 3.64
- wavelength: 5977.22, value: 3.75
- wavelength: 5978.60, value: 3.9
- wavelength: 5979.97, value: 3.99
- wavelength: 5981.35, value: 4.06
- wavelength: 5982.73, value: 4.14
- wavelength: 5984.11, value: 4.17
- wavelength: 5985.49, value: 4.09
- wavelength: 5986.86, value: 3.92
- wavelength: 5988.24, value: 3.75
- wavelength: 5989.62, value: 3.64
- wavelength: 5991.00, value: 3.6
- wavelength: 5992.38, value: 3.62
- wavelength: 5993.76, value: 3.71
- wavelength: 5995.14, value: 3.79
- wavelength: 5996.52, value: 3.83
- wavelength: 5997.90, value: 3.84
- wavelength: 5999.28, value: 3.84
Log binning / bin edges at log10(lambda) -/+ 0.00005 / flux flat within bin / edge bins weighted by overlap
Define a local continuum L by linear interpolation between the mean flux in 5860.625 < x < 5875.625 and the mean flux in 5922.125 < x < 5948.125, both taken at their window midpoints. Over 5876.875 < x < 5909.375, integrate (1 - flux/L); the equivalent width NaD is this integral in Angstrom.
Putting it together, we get 5.1 Angstrom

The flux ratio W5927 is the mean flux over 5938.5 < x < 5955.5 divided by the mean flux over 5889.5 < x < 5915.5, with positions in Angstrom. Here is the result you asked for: 1.17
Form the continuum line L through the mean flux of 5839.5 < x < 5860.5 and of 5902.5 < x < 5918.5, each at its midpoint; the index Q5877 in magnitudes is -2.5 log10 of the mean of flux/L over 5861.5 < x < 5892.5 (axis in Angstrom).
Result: 0.091 mag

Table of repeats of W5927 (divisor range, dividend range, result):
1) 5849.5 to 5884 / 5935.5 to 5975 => 1.02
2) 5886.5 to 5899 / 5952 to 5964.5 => 1.31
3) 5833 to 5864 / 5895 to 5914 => 0.89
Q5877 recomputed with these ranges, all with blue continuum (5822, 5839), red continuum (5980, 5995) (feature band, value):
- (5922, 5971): 0.019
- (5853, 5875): 0.033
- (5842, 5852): -0.001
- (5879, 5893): 0.256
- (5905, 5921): 0.045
